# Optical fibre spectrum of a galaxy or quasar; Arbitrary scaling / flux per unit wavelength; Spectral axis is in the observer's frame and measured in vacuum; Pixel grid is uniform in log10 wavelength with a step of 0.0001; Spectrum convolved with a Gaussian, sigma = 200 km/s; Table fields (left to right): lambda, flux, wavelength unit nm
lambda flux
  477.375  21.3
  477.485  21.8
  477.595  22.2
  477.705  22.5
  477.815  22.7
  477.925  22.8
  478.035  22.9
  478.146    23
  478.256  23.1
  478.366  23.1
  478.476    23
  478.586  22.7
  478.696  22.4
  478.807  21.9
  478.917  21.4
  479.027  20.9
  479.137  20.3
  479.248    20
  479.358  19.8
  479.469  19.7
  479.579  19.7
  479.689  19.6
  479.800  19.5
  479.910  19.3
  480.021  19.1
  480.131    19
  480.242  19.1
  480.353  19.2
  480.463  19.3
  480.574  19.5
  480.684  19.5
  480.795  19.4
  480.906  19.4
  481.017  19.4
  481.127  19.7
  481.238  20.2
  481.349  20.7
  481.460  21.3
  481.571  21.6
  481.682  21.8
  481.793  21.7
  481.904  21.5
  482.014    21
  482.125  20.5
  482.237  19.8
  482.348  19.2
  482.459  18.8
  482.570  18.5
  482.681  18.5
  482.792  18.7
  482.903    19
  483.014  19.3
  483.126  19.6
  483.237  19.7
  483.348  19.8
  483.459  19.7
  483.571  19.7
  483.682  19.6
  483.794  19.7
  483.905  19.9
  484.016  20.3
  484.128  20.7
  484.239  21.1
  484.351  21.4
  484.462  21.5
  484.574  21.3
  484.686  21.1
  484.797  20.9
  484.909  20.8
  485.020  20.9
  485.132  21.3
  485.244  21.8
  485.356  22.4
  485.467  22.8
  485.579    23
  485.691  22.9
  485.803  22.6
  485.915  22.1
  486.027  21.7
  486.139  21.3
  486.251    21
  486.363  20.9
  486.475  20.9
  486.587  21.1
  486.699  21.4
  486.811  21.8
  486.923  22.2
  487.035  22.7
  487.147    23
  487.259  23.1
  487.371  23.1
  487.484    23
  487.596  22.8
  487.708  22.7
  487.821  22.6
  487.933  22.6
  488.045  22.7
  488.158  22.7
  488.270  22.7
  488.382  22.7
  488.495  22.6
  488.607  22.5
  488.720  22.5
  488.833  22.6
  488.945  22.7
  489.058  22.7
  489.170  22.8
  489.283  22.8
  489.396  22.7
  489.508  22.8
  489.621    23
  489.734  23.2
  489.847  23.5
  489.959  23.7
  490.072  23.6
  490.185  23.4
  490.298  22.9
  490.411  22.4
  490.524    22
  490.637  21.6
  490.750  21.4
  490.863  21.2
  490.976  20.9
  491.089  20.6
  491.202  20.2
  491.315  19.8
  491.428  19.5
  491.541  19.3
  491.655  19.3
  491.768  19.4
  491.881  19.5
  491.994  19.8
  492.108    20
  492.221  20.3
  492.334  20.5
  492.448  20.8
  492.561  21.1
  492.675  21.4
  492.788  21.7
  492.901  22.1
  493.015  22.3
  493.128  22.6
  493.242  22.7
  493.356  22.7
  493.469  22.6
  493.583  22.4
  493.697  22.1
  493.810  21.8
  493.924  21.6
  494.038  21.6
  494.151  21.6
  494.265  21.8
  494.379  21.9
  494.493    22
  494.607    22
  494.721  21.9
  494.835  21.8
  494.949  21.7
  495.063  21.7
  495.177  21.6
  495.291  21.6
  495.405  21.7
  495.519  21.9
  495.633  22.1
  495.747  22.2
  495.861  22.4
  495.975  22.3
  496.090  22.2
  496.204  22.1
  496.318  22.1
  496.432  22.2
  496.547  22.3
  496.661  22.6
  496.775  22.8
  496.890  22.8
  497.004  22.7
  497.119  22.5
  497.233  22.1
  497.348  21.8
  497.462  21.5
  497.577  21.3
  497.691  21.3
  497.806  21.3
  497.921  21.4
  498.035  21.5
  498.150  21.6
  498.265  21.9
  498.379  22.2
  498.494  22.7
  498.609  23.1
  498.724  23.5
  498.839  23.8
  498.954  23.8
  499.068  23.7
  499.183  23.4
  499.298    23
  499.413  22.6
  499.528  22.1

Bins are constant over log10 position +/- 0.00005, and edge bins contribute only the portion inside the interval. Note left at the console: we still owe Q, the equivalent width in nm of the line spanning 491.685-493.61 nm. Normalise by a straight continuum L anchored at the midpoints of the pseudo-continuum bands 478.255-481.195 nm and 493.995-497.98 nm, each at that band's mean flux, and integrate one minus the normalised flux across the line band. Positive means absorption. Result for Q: 0.03 nm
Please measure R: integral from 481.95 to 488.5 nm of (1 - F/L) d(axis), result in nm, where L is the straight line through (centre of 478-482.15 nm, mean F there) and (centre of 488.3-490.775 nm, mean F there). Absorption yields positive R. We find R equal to 0.18 nm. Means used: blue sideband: 20.7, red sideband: 22.7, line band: 21.2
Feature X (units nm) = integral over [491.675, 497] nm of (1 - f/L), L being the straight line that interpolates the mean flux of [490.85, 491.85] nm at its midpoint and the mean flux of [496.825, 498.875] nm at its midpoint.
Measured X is -0.20 nm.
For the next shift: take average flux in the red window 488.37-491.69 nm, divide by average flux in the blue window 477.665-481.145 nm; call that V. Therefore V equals 1.1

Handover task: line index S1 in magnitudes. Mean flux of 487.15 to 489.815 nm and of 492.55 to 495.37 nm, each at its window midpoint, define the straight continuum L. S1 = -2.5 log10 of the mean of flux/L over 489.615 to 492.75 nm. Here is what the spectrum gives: 0.06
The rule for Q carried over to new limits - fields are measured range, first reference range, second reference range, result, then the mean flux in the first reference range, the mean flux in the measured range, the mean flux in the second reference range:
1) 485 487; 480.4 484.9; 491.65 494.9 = -0.12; 20.1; 21.8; 21.5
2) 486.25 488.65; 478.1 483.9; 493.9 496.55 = -0.15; 20.2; 22.3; 21.9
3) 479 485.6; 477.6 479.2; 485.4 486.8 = 0.56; 22.3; 20.2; 21.8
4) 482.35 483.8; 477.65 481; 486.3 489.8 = 0.15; 20.8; 19.3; 22.5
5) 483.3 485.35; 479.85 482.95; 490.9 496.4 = -0.05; 19.8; 20.7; 21.4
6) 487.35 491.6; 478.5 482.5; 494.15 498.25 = -0.21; 20.2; 22.3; 22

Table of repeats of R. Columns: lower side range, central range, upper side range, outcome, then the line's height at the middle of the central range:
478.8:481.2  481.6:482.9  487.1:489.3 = 0.035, 20.6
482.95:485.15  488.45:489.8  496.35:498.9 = -0.107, 21.1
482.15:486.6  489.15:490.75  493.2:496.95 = -0.108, 21.4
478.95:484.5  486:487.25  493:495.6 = -0.058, 20.7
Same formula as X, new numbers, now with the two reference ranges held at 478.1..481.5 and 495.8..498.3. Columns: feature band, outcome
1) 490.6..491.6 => 0.05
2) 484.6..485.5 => -0.02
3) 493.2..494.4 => -0.02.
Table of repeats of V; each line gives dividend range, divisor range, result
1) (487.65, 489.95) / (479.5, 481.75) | 1.15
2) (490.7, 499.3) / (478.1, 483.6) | 1.07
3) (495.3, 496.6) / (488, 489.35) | 0.98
